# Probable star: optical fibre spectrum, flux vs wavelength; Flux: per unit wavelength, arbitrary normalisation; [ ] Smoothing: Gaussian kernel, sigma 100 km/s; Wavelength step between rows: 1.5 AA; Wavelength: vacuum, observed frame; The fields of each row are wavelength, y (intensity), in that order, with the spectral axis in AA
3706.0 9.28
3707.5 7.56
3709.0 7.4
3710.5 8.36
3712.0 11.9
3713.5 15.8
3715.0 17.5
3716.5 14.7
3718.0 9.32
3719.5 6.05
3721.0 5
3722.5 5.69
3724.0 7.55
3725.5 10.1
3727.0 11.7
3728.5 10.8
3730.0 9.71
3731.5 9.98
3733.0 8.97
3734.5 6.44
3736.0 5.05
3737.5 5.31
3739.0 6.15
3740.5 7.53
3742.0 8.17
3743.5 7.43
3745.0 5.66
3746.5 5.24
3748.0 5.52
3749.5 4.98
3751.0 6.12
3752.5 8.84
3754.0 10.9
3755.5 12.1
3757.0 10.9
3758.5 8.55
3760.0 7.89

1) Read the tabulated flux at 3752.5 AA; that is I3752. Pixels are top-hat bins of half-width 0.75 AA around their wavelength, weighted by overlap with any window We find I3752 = 8.84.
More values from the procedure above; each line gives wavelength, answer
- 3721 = 5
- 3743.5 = 7.43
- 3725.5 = 10.1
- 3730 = 9.71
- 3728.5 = 10.8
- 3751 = 6.12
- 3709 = 7.4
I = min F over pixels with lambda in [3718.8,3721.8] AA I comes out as 5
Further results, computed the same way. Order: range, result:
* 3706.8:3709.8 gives 7.4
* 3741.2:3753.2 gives 4.98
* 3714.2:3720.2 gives 6.05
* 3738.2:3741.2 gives 6.15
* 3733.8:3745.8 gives 5.05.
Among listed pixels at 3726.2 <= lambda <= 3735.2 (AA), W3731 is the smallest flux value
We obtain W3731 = 6.44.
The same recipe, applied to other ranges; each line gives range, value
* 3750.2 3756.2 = 6.12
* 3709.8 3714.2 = 8.36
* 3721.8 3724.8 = 5.69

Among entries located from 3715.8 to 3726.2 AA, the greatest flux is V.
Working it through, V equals 14.7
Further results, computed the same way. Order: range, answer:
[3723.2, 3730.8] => 11.7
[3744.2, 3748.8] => 5.66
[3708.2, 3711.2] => 8.36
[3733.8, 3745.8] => 8.17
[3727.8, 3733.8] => 10.8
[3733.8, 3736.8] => 6.44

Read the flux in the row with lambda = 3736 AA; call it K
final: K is 5.05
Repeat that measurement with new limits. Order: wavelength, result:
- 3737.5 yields 5.31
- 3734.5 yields 6.44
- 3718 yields 9.32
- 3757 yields 10.9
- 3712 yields 11.9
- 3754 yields 10.9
